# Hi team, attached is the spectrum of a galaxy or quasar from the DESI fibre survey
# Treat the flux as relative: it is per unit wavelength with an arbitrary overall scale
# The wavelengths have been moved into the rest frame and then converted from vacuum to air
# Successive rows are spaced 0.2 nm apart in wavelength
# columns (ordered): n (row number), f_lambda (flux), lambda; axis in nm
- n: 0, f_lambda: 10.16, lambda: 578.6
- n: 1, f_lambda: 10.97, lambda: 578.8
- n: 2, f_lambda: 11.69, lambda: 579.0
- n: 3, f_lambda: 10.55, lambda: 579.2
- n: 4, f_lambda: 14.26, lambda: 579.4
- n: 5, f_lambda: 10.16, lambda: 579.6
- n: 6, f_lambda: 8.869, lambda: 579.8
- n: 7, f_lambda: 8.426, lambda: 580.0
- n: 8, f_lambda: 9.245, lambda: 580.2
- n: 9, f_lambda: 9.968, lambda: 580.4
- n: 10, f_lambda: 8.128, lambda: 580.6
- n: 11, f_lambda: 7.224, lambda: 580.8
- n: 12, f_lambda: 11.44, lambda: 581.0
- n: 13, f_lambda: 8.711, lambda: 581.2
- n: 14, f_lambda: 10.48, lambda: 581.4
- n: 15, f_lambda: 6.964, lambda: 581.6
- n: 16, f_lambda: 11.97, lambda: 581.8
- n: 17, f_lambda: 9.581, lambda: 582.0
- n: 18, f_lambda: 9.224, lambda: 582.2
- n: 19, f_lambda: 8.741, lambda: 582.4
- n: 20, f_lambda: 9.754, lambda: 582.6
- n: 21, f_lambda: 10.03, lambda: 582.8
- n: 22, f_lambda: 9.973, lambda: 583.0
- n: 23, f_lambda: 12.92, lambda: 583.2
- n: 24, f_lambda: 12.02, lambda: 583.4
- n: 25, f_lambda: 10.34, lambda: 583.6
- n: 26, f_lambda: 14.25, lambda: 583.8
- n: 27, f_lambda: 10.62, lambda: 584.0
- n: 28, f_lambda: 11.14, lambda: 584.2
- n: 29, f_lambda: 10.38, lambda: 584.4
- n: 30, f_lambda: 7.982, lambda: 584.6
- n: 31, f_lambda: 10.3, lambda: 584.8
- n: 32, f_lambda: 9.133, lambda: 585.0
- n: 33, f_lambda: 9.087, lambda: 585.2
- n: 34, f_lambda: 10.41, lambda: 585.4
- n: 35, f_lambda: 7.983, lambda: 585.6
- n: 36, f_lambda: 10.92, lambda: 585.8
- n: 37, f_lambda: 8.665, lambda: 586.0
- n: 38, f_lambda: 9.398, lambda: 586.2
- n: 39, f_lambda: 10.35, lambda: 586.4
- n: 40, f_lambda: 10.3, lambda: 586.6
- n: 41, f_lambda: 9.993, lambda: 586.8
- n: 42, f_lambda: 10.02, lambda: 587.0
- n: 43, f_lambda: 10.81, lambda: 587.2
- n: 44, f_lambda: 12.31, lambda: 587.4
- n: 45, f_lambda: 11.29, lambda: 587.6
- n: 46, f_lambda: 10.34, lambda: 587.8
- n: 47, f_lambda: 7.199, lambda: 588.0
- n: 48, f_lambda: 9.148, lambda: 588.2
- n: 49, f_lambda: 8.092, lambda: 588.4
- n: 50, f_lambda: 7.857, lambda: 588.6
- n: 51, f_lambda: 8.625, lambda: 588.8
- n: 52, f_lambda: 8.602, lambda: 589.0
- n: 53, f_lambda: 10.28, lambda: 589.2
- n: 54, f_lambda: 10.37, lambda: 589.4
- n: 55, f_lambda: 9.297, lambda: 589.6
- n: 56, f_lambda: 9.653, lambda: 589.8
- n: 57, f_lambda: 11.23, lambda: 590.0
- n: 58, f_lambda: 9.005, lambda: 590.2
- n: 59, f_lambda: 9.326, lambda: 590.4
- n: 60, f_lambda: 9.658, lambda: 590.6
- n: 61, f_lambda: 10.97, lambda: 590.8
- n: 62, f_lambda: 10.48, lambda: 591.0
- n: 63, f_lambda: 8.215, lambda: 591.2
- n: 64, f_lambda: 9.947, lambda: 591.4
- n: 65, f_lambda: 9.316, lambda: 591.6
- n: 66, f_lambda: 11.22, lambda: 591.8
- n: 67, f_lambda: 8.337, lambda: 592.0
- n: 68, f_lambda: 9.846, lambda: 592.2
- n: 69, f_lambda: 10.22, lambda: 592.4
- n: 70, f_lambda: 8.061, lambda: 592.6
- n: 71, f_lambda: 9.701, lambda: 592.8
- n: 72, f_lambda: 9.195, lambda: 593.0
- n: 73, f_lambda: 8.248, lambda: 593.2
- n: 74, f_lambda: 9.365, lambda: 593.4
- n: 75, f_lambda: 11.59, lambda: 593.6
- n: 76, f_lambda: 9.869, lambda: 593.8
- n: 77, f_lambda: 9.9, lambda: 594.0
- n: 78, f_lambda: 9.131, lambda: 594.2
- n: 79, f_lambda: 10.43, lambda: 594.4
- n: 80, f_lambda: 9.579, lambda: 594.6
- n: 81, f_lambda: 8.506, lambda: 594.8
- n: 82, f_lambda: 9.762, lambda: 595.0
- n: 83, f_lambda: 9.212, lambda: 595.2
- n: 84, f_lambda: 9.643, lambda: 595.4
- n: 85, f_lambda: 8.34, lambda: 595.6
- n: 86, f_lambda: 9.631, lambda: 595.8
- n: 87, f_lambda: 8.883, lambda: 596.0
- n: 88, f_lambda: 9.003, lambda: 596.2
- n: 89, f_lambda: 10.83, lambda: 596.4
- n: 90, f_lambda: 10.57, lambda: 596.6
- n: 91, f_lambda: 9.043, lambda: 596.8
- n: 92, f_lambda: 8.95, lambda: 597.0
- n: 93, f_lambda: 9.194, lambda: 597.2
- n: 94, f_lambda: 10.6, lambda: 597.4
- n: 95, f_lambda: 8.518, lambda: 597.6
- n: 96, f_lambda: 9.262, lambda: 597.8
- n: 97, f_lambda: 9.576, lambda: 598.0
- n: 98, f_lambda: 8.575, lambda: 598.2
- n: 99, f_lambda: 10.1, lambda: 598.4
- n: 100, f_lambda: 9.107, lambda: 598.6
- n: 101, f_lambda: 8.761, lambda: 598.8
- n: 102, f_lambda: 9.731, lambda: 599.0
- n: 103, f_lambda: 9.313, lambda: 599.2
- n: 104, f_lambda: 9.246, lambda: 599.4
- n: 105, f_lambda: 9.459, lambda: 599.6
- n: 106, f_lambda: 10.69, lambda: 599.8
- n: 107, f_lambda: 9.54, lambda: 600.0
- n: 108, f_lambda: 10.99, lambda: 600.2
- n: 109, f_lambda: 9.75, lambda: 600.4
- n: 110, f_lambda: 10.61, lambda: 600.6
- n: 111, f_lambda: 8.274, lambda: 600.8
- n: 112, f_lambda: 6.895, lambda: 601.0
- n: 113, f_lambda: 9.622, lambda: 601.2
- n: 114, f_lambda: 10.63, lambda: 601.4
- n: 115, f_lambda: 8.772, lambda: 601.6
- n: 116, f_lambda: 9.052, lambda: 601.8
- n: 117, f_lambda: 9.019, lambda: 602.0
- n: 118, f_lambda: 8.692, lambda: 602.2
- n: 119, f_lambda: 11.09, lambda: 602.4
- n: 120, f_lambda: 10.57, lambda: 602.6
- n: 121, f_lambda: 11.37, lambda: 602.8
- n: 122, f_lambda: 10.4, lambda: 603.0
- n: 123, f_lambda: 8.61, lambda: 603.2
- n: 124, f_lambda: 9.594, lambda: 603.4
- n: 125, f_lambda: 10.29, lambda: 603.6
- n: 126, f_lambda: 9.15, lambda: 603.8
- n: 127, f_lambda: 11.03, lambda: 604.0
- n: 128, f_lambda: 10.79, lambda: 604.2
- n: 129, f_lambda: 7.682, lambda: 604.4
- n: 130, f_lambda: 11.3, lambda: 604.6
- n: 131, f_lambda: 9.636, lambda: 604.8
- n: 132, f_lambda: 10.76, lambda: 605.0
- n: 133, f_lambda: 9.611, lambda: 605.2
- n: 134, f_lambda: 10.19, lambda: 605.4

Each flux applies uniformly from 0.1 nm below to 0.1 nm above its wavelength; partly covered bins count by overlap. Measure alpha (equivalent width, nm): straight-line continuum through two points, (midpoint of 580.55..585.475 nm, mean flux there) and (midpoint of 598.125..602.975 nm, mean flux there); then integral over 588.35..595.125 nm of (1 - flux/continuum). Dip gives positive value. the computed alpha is 0.198 nm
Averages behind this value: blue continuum 10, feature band 9.54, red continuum 9.6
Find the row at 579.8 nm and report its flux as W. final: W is 8.869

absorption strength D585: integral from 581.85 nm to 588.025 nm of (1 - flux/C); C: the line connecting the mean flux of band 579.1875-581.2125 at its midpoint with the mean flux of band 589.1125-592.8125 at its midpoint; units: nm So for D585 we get -0.310 nm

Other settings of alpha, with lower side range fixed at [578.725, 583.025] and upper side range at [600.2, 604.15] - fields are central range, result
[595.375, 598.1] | 0.086 nm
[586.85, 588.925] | 0.046 nm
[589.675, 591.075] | -0.036 nm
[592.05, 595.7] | 0.108 nm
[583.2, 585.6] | -0.172 nm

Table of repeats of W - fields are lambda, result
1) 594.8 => 8.506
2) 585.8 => 10.92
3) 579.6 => 10.16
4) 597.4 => 10.6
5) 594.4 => 10.43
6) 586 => 8.665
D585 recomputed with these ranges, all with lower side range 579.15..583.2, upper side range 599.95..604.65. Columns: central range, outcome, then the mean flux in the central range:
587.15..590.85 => 0.03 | 9.65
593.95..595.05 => 0.02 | 9.53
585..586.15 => 0.04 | 9.39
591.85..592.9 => 0.04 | 9.33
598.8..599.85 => 0.02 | 9.55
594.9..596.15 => 0.06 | 9.24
